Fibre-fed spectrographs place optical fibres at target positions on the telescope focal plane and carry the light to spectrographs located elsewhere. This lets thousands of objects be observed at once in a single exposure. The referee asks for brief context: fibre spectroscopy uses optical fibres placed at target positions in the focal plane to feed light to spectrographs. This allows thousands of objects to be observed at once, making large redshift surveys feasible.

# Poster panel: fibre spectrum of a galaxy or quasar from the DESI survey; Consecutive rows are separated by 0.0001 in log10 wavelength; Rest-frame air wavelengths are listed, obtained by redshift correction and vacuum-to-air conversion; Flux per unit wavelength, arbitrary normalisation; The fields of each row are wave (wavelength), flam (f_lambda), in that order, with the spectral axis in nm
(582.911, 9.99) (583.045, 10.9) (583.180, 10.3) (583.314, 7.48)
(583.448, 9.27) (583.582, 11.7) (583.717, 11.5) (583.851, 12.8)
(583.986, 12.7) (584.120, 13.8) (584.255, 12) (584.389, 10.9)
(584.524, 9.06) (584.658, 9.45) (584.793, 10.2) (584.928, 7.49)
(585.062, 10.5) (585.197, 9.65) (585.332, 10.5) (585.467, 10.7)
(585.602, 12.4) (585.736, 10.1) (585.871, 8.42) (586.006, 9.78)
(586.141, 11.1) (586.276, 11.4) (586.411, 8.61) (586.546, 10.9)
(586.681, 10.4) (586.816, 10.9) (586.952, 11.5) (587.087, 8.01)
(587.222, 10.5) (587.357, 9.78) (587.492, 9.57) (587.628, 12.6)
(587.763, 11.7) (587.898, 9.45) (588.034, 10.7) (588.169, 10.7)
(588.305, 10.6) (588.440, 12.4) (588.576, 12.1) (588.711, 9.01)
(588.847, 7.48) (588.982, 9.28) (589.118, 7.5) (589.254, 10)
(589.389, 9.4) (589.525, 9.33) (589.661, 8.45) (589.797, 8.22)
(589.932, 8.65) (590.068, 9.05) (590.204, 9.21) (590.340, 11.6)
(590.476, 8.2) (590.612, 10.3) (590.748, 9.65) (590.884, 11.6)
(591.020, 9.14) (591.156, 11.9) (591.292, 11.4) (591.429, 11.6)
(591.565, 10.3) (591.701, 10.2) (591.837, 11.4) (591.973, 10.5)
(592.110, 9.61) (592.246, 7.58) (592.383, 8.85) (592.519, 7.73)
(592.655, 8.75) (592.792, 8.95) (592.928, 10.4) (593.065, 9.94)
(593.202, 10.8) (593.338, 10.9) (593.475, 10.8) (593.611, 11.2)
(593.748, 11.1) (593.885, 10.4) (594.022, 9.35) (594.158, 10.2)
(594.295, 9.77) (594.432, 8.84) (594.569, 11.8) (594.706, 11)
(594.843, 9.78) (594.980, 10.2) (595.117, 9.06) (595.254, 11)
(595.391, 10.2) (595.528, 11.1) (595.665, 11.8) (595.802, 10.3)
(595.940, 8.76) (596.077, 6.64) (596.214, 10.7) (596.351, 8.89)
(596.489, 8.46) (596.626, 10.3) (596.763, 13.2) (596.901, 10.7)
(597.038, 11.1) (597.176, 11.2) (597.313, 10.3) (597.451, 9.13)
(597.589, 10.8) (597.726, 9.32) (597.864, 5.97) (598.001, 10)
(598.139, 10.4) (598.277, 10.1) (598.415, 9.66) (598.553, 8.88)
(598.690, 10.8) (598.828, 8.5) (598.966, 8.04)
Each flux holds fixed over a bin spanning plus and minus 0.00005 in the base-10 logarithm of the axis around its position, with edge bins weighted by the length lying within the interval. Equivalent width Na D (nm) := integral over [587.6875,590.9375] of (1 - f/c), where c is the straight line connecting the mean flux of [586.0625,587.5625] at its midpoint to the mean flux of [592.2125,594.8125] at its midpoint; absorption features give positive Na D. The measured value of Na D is 0.114 nm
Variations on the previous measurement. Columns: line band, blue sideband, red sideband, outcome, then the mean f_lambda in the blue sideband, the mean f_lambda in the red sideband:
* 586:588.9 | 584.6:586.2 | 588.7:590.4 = -0.28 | 10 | 9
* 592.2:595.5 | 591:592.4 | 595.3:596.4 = 0.03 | 10.3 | 9.84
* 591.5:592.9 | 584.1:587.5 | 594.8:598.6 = 0.09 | 10.3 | 9.93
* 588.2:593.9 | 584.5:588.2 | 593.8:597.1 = 0.16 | 10.2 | 10.2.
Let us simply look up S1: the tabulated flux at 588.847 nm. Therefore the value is 7.48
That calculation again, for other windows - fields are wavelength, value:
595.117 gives 9.06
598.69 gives 10.8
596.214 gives 10.7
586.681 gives 10.4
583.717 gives 11.5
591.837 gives 11.4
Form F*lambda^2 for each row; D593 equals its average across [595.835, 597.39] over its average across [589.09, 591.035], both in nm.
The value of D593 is 1.09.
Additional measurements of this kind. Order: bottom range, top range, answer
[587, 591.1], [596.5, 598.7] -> 1.05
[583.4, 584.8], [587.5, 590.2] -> 0.88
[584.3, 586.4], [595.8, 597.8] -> 1.03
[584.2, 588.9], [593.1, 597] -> 1.02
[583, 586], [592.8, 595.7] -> 1.02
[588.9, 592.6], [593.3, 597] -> 1.08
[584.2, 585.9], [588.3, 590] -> 0.94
